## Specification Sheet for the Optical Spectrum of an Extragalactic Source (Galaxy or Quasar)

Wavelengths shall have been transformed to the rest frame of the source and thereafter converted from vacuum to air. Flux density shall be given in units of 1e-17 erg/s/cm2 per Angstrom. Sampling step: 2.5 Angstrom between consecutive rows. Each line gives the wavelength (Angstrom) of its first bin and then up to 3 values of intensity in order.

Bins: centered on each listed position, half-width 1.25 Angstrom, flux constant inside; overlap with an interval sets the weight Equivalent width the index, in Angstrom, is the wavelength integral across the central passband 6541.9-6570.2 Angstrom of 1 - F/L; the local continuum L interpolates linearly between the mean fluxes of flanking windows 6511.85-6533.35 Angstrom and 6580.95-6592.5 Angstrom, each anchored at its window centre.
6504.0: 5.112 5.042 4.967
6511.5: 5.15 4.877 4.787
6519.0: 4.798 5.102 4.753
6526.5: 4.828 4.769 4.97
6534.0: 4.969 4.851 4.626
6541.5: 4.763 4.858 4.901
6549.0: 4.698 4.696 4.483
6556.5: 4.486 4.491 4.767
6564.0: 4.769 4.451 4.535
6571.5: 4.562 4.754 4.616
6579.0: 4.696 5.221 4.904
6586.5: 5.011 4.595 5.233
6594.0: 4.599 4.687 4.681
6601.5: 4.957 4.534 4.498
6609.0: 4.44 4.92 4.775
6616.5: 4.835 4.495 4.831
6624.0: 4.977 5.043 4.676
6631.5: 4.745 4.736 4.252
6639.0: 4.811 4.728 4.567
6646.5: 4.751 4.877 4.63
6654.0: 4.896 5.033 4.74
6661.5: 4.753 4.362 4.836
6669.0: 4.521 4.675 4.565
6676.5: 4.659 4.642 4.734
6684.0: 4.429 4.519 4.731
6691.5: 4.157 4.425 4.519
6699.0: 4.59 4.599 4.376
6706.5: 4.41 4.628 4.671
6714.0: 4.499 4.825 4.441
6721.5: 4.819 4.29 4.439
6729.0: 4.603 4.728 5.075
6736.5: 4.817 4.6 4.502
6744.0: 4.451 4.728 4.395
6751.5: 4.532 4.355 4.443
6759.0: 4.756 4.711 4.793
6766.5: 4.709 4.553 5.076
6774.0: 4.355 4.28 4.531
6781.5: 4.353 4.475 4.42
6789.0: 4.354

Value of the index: 1.6 Angstrom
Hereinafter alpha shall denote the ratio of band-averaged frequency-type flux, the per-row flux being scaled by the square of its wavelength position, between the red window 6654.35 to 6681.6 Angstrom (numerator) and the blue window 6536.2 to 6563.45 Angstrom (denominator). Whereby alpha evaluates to 1.0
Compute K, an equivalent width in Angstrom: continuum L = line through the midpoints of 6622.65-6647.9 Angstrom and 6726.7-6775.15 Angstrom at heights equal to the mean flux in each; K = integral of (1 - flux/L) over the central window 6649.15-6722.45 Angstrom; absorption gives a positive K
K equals 1.20 Angstrom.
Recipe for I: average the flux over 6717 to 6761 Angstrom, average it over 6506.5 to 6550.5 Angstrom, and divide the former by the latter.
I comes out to 0.94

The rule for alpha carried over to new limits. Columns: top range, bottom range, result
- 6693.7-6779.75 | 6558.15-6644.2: 1.01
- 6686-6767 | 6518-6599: 1.01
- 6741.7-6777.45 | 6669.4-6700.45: 1.03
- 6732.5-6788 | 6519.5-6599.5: 1.02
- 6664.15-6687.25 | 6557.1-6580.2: 1.03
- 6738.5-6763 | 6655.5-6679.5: 1.00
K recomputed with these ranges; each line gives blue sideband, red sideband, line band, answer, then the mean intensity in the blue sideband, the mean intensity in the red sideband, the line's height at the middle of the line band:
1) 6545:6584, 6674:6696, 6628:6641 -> -0.1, 4.68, 4.54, 4.6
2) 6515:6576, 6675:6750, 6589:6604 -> -0.3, 4.74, 4.58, 4.69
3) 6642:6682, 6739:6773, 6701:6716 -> 0.4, 4.7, 4.61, 4.66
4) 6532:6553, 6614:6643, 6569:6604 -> -0.2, 4.8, 4.74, 4.77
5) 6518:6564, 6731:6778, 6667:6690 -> 0.3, 4.77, 4.62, 4.67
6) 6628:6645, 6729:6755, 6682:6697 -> 0.5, 4.65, 4.62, 4.63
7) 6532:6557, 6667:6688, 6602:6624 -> -0.1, 4.75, 4.6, 4.67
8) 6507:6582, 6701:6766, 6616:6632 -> -0.4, 4.77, 4.6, 4.7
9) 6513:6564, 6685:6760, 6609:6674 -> -1.0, 4.77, 4.56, 4.66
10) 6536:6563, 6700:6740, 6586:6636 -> -1.0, 4.69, 4.61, 4.66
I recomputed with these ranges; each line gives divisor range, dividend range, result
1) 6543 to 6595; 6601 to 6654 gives 1.00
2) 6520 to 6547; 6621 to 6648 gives 0.98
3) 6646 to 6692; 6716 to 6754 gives 0.99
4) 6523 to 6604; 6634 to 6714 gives 0.97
